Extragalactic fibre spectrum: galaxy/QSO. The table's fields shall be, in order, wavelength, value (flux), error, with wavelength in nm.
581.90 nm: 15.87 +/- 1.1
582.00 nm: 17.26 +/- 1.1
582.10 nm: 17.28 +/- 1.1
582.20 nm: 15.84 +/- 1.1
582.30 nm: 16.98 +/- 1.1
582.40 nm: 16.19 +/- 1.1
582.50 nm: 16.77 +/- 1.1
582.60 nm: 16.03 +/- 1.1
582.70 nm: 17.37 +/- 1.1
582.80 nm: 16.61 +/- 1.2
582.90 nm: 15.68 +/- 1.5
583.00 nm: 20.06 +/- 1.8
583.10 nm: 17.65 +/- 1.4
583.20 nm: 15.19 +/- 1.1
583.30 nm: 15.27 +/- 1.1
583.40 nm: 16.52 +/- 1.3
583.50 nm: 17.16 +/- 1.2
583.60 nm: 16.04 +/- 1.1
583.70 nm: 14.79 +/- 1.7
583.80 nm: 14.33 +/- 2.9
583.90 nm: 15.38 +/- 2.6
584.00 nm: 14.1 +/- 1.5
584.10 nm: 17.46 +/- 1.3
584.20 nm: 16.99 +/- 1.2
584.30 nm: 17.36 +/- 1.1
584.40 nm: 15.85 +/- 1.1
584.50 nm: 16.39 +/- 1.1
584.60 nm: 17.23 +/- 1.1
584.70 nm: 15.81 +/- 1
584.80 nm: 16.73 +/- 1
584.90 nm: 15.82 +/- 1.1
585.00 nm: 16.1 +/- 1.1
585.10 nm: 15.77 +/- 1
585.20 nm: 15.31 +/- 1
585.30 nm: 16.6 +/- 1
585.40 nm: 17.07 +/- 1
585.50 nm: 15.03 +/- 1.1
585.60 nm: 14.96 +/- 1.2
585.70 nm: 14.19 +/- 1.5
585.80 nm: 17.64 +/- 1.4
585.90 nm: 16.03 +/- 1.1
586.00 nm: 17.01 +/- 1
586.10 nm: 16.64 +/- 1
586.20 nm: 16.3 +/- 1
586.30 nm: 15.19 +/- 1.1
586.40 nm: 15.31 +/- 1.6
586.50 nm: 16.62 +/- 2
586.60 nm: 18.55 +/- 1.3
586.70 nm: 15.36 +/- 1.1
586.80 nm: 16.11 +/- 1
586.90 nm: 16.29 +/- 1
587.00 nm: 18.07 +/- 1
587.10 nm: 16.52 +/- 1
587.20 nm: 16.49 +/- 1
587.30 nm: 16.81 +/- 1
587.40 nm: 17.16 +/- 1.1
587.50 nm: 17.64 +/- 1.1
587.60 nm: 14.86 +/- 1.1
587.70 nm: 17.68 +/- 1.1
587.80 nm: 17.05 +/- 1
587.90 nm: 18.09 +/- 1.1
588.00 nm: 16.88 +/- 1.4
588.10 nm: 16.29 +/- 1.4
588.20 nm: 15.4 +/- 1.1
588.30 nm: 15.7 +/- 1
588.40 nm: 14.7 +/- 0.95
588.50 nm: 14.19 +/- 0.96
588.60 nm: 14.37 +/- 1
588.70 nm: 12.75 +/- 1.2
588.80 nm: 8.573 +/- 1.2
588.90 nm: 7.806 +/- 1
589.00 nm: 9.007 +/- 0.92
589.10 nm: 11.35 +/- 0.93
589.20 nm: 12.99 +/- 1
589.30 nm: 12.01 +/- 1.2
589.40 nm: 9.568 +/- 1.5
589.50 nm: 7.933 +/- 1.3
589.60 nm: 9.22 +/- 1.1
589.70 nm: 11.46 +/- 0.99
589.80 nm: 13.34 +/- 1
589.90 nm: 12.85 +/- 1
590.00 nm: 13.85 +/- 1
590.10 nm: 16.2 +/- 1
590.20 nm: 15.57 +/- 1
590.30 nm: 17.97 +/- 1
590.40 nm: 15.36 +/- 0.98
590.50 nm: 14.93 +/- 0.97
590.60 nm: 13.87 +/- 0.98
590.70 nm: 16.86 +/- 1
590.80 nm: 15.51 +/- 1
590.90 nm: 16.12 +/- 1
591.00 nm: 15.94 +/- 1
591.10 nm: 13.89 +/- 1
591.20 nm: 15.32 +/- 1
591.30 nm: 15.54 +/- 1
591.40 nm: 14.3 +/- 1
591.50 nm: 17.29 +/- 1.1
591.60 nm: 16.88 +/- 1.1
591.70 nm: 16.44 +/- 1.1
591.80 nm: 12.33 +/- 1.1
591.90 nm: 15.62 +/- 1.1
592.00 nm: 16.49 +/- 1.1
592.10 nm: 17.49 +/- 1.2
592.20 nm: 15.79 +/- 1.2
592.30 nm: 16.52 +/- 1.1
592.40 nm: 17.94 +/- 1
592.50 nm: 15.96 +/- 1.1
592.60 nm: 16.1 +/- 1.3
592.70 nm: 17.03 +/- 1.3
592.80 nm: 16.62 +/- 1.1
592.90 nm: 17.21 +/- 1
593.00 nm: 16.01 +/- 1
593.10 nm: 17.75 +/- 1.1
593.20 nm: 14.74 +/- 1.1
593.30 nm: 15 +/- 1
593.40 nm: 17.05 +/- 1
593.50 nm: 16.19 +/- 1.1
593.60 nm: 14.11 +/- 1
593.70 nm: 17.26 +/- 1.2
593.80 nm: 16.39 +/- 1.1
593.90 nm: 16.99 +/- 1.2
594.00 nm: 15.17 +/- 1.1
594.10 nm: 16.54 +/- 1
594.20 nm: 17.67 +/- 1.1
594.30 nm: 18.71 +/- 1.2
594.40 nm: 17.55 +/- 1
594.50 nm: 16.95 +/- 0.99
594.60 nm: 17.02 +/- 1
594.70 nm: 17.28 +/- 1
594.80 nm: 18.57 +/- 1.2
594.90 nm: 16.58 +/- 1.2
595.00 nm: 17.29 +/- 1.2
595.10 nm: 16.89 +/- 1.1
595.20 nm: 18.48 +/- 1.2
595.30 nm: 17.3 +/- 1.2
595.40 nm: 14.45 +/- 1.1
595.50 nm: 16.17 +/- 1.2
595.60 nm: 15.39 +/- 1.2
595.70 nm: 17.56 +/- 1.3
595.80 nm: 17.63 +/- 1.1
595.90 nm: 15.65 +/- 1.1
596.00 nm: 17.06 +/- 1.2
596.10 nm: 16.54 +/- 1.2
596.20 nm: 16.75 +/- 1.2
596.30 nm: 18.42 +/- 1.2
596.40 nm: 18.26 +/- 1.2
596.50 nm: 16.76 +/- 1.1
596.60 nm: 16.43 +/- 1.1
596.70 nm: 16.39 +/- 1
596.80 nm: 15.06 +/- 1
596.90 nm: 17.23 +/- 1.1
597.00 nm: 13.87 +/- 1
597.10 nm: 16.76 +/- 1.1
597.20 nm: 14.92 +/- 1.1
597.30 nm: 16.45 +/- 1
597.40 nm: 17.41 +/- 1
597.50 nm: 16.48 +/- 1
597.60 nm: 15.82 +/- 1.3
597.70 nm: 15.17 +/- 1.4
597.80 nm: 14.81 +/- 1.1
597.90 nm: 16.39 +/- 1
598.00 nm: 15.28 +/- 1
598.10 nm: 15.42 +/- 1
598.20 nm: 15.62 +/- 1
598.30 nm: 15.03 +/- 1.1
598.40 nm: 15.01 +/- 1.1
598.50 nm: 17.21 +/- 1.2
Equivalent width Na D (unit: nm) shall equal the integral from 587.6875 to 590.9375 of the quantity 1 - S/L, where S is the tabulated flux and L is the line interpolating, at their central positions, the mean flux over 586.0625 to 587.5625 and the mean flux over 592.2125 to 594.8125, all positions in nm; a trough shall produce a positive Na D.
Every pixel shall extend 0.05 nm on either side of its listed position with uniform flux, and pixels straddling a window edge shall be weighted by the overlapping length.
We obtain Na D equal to 0.561 nm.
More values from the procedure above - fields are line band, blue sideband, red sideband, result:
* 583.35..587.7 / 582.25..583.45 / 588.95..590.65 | -0.313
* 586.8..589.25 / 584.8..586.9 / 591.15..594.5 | 0.194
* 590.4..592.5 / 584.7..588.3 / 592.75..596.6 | 0.110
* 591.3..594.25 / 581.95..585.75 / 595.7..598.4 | 0.000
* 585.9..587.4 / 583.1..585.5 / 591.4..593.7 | -0.039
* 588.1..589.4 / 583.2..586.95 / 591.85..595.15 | 0.310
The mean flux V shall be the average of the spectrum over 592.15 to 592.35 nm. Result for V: 16.2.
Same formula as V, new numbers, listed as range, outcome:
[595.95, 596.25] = 16.8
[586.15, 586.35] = 15.7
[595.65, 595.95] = 16.9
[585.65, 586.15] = 16.3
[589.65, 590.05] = 12.9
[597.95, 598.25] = 15.4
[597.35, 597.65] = 16.6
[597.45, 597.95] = 15.7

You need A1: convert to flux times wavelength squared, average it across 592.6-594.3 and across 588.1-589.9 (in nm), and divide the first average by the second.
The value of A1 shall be 1.4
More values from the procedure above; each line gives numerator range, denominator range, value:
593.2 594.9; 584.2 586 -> 1.07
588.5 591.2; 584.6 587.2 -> 0.82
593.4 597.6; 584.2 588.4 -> 1.05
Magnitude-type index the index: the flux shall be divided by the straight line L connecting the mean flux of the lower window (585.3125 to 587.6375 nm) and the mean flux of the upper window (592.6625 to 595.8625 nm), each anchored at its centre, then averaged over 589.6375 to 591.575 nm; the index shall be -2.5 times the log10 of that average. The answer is 0.10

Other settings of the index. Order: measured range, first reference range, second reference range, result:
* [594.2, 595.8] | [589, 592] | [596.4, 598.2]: -0.12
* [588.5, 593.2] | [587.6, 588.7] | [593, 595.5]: 0.13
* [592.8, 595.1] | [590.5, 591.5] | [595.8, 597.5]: -0.05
